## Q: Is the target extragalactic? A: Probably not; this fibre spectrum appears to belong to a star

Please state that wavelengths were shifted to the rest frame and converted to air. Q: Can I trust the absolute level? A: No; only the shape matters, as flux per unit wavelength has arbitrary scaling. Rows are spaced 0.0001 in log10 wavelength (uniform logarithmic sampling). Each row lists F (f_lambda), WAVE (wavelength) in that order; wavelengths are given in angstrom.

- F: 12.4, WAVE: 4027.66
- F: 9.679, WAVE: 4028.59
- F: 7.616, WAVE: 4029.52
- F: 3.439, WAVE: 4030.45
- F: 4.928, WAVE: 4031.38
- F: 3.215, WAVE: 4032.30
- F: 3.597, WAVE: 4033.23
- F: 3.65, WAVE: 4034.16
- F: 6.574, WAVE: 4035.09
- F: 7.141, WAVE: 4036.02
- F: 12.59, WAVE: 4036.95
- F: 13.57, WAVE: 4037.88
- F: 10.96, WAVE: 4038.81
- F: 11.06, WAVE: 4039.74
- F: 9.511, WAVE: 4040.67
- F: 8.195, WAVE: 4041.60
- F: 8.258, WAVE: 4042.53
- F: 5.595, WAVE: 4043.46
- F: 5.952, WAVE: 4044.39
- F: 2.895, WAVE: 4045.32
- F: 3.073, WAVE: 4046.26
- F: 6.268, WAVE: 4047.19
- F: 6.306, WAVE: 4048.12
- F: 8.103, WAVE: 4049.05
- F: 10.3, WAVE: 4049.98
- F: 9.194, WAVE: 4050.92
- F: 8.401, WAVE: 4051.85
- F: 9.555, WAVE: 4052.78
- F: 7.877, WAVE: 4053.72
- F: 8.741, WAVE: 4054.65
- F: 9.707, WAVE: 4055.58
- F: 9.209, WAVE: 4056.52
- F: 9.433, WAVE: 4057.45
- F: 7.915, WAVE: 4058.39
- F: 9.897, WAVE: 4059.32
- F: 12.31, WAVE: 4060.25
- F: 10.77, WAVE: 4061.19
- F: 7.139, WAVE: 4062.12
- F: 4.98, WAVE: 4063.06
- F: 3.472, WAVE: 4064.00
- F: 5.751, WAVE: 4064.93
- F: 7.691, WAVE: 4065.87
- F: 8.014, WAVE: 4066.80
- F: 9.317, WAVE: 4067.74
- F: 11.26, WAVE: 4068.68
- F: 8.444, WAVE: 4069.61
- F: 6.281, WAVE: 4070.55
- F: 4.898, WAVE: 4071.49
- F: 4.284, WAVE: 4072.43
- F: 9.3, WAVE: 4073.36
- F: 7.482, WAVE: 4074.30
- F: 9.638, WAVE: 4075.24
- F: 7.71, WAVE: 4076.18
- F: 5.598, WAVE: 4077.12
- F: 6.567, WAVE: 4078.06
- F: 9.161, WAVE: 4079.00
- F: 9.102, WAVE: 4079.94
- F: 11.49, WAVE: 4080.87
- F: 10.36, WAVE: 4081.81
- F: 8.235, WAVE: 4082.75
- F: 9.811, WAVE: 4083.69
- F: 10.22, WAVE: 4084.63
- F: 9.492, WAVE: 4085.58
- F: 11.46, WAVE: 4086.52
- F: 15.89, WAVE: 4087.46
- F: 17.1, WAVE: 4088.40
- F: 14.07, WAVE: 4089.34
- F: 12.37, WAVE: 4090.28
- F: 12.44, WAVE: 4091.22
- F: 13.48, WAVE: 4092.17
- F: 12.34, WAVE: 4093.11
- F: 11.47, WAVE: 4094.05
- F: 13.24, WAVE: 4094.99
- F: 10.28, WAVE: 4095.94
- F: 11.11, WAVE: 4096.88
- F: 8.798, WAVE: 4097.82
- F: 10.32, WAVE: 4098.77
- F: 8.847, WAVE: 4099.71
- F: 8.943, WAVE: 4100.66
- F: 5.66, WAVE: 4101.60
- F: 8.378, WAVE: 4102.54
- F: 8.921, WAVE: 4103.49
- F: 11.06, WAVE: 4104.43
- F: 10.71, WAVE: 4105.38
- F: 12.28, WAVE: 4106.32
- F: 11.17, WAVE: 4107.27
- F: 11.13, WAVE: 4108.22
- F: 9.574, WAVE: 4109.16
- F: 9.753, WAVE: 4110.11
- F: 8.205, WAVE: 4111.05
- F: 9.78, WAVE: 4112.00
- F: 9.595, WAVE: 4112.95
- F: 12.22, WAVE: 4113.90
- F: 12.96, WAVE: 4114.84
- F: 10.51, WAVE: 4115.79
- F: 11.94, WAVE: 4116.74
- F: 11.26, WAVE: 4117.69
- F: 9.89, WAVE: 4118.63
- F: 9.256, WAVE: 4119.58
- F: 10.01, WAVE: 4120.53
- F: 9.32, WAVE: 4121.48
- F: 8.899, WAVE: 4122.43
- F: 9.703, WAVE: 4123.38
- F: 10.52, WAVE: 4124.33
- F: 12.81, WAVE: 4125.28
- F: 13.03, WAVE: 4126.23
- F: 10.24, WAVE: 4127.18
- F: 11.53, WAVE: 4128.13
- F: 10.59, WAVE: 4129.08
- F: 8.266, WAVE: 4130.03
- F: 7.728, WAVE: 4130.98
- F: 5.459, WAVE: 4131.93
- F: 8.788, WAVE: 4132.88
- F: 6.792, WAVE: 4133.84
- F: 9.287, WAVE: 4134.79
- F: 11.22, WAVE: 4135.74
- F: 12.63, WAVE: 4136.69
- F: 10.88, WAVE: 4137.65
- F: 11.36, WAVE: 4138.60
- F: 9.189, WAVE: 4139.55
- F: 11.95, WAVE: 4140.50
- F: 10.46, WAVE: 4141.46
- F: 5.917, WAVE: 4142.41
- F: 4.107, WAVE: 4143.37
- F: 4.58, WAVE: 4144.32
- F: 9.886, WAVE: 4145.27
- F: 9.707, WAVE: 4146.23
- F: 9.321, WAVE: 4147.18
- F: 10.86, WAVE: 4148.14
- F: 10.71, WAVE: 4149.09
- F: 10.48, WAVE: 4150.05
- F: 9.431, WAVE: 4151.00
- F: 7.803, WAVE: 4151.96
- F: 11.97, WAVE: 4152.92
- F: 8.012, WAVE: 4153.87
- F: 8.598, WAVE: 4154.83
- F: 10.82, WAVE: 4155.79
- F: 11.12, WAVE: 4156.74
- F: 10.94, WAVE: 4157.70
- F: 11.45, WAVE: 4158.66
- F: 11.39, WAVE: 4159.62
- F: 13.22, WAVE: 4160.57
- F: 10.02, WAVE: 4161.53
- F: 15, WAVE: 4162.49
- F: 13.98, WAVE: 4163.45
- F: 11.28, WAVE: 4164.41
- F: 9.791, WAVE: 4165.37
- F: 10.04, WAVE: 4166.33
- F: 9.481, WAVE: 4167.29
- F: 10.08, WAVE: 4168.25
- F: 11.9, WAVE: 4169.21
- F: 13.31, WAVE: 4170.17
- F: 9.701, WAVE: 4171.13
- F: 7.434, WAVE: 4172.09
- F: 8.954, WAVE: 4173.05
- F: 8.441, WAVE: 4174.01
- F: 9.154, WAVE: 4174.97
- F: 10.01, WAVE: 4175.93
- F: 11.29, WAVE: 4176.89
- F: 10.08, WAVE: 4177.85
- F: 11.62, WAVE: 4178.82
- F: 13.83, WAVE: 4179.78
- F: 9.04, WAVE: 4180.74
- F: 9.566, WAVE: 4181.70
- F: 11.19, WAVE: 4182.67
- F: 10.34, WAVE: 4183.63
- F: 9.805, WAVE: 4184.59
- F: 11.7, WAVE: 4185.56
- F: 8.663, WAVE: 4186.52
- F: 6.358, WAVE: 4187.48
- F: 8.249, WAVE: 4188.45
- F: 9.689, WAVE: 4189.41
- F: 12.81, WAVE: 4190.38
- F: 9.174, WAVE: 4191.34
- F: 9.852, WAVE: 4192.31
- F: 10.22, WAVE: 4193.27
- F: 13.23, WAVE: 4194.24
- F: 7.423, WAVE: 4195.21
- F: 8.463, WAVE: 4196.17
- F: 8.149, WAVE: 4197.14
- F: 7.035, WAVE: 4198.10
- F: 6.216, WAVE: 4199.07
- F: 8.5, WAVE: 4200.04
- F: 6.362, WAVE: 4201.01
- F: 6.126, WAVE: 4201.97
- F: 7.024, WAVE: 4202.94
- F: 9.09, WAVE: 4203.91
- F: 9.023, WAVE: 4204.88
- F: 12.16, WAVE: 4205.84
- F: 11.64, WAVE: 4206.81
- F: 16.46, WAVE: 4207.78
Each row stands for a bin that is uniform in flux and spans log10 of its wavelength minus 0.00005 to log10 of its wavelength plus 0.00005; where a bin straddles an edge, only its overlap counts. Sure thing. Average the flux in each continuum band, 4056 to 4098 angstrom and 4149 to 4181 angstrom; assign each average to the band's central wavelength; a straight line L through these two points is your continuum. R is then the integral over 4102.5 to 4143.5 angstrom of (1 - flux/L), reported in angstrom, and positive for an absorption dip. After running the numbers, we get 0.2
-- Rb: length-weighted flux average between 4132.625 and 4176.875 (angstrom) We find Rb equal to 10.1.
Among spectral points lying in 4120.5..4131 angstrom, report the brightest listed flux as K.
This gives 13.03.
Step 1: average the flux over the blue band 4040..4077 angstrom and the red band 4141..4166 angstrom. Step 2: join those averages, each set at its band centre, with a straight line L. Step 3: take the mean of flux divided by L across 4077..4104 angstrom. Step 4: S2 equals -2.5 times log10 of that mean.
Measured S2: -0.23 mag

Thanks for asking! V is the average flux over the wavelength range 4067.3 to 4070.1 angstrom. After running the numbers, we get 9.66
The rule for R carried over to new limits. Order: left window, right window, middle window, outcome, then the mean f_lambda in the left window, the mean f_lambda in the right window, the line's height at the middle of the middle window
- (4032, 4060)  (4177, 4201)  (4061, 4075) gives 1.65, 7.95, 9.59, 8.21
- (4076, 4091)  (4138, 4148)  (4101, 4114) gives 0.07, 10.6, 8.75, 9.87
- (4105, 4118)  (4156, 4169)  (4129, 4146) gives 3.48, 10.8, 11.4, 11.1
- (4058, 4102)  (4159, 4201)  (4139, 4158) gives 1.17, 9.47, 10.1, 9.89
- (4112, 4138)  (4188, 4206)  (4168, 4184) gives -1.96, 10.2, 8.83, 9.22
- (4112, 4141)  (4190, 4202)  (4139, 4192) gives -3.69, 10.3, 8.8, 9.44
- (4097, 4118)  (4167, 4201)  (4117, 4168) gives -0.60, 10.1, 9.69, 9.91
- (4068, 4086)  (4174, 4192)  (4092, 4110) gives -3.22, 8.39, 10.1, 8.78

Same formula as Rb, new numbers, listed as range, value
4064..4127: 9.97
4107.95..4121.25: 10.4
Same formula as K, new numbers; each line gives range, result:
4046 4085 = 12.31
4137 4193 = 15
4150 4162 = 13.22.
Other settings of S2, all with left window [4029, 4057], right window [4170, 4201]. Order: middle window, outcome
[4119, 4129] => -0.21 mag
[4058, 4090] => -0.13 mag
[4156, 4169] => -0.22 mag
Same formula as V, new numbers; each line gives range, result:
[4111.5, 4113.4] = 9.64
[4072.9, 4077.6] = 7.93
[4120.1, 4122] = 9.63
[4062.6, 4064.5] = 4.26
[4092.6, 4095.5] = 12.3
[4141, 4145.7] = 6.96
